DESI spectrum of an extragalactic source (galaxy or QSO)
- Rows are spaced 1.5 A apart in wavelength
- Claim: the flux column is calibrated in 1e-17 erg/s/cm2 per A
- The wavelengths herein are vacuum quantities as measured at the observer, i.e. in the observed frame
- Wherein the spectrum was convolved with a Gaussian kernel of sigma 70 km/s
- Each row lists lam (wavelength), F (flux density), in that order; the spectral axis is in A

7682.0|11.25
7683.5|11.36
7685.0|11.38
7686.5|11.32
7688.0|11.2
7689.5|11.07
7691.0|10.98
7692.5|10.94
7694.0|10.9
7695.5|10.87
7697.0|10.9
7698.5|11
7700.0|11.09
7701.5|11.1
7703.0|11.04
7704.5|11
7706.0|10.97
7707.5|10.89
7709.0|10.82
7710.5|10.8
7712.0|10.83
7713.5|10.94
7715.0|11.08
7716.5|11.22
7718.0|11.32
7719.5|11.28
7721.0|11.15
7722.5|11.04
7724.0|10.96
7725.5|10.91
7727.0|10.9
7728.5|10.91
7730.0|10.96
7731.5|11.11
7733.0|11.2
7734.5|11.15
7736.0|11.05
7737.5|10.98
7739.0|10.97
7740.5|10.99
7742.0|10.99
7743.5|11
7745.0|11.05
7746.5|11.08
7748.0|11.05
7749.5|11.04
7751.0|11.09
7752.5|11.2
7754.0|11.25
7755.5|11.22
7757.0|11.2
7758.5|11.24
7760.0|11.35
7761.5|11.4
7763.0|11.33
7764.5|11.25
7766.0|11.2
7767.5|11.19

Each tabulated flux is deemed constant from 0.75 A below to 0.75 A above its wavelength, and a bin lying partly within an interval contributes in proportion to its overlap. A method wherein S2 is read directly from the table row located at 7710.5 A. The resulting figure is 10.8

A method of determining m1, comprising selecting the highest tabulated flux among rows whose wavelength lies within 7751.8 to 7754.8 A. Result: 11.25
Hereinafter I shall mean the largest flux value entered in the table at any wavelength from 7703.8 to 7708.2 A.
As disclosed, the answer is 11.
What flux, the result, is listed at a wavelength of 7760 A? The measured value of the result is 11.35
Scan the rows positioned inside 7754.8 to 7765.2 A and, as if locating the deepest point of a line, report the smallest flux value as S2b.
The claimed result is 11.2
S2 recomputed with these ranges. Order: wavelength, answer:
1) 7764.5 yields 11.25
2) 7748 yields 11.05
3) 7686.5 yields 11.32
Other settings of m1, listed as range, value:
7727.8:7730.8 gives 10.96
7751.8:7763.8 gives 11.4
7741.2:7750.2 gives 11.08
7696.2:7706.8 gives 11.1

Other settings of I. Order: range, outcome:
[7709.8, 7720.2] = 11.32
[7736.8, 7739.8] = 10.98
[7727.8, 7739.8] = 11.2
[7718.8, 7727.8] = 11.28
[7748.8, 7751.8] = 11.09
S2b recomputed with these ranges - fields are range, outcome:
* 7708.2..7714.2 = 10.8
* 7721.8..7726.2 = 10.91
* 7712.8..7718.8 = 10.94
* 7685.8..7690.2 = 11.07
